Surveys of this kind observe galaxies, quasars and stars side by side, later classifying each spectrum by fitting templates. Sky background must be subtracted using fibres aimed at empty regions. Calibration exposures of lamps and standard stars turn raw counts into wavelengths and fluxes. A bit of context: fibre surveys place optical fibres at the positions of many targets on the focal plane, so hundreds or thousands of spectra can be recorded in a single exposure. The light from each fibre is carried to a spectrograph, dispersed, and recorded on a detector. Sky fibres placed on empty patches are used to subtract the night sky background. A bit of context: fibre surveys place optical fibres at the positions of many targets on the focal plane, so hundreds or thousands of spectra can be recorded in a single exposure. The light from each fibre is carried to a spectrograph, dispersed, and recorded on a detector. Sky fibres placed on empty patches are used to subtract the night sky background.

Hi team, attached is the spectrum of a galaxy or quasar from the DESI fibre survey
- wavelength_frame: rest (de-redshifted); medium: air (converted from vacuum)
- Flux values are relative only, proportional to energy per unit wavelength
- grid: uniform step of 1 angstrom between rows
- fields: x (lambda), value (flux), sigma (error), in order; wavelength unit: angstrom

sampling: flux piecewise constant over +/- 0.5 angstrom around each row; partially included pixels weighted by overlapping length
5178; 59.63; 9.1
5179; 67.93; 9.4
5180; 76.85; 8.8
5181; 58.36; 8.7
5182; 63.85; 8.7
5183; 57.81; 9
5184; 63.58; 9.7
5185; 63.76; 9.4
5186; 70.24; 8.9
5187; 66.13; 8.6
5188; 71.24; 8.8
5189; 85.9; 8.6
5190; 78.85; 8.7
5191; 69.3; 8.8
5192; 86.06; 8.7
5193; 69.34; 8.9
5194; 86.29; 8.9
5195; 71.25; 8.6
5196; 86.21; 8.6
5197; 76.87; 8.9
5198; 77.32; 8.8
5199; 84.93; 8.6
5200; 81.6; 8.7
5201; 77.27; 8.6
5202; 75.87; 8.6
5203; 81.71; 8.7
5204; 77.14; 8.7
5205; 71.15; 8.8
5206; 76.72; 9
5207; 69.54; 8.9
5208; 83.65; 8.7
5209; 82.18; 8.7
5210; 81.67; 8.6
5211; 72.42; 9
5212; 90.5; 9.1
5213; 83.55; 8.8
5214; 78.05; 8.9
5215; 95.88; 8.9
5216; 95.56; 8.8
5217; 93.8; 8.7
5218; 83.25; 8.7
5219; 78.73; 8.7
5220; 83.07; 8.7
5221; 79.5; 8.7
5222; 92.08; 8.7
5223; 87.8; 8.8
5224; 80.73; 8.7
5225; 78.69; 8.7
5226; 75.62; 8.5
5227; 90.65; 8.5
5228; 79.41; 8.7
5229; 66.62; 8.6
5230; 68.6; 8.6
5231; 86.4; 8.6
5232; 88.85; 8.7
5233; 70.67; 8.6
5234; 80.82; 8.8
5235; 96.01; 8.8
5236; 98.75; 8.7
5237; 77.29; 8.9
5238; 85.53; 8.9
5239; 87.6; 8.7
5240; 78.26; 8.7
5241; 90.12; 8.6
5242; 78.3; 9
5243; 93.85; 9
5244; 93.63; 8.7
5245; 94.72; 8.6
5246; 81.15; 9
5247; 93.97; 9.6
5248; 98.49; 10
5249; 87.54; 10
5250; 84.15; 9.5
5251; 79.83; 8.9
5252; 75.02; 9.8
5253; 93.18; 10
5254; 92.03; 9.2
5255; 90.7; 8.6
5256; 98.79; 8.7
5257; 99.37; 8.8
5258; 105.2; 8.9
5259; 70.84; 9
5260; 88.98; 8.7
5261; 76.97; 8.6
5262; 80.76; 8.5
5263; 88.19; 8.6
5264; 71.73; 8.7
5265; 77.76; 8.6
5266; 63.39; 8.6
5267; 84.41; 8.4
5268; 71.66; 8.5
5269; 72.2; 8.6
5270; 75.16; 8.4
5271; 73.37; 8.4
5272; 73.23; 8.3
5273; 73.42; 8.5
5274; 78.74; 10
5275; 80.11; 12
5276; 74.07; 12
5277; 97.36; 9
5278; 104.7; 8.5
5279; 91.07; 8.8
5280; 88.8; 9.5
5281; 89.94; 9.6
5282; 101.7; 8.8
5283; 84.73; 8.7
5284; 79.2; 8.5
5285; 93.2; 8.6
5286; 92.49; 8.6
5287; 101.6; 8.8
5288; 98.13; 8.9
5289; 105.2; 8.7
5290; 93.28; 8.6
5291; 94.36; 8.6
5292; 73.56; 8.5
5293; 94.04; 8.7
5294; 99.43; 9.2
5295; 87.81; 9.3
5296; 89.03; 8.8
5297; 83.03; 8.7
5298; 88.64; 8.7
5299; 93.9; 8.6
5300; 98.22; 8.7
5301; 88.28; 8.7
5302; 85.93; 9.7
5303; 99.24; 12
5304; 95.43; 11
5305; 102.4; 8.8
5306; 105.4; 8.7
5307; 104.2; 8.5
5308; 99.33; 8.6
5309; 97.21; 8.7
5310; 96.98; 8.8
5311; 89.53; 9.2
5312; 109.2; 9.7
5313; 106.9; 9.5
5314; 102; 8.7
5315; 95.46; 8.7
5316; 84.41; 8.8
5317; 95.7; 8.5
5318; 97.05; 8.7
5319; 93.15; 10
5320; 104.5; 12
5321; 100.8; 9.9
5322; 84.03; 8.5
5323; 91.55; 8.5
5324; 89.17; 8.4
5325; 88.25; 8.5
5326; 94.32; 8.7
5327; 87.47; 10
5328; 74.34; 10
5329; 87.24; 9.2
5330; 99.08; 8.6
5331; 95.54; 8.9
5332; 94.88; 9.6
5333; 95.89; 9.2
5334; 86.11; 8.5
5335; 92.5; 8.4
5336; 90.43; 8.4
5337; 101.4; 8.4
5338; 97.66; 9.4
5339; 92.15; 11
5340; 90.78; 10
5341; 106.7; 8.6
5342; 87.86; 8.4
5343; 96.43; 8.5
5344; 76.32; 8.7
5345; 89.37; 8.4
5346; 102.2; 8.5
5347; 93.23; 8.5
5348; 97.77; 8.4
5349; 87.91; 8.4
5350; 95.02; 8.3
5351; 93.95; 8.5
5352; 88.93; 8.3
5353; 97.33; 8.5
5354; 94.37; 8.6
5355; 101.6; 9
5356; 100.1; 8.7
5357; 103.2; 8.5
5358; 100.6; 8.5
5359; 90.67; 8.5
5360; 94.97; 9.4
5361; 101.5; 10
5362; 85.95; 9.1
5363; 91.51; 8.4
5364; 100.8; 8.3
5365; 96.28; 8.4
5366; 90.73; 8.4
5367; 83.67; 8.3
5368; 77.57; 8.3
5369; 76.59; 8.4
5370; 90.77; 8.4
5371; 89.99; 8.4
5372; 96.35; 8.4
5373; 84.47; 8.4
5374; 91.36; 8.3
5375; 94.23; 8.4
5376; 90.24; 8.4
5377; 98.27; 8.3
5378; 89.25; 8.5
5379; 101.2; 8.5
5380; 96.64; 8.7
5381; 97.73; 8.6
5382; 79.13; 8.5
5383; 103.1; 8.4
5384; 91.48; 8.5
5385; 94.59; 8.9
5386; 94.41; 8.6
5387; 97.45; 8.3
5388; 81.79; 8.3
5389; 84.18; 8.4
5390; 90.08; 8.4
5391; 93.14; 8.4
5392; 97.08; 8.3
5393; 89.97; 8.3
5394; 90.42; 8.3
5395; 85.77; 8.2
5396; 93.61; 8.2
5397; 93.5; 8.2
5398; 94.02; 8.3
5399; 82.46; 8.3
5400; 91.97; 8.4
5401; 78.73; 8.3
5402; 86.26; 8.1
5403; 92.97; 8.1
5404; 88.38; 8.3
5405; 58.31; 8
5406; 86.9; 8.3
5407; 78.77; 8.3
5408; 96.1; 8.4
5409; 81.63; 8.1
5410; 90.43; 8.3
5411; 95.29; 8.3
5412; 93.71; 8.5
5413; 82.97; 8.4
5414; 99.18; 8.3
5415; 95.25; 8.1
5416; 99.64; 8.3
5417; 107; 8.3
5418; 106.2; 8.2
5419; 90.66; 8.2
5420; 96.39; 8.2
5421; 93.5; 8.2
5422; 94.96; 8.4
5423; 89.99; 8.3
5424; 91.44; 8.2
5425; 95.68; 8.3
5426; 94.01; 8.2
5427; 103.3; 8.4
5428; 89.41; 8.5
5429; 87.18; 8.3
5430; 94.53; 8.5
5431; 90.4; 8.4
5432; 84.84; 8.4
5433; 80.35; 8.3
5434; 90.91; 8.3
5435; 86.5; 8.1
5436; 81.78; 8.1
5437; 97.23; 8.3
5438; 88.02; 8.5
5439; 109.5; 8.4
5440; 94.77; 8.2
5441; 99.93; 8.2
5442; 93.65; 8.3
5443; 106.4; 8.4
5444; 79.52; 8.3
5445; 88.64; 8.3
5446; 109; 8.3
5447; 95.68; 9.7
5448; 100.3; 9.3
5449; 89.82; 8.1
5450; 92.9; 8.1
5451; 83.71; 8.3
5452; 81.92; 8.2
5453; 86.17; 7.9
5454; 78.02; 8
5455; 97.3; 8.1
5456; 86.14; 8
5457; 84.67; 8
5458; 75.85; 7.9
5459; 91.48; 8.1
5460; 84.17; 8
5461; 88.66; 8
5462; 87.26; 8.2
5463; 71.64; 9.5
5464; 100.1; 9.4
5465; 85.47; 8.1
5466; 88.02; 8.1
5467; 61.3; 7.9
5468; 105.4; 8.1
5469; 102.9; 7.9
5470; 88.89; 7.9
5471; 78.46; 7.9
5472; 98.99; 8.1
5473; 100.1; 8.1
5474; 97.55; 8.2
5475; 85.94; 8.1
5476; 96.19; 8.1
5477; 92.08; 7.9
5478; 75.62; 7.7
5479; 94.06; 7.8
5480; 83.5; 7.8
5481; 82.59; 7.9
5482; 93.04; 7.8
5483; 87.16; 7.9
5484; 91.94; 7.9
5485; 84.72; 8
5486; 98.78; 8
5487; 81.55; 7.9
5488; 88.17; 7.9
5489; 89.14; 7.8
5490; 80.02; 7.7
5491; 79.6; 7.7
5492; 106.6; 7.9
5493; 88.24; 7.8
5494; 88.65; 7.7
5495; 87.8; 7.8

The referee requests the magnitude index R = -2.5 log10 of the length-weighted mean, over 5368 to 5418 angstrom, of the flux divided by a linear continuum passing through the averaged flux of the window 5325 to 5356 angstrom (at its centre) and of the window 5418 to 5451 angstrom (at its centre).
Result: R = 0.030 mag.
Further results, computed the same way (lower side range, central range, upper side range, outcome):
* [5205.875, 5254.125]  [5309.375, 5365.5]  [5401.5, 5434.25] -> -0.07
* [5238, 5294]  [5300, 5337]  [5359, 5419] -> -0.07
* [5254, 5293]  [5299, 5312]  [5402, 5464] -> -0.12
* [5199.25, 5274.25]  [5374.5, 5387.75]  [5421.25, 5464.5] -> -0.07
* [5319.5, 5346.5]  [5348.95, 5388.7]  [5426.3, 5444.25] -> -0.01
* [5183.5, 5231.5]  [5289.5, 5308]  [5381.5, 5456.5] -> -0.11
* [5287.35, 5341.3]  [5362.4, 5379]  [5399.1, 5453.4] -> 0.03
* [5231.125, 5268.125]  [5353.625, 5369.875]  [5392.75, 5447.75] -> -0.04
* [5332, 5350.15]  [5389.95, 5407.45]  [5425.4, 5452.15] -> 0.07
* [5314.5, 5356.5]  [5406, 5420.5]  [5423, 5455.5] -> -0.02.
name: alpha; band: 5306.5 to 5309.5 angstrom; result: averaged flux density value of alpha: 100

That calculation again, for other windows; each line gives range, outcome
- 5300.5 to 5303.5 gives 91.2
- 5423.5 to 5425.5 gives 93.6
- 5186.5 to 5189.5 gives 74.4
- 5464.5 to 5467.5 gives 78.3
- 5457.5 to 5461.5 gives 85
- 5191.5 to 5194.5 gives 80.6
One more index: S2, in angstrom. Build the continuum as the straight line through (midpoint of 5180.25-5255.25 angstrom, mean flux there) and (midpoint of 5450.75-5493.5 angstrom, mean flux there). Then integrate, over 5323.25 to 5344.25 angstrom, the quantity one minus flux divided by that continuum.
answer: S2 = -1.9 angstrom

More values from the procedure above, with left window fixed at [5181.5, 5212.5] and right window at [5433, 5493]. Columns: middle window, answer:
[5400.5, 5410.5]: 0.3 angstrom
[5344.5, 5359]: -2.1 angstrom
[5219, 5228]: -0.7 angstrom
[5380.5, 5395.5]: -1.0 angstrom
